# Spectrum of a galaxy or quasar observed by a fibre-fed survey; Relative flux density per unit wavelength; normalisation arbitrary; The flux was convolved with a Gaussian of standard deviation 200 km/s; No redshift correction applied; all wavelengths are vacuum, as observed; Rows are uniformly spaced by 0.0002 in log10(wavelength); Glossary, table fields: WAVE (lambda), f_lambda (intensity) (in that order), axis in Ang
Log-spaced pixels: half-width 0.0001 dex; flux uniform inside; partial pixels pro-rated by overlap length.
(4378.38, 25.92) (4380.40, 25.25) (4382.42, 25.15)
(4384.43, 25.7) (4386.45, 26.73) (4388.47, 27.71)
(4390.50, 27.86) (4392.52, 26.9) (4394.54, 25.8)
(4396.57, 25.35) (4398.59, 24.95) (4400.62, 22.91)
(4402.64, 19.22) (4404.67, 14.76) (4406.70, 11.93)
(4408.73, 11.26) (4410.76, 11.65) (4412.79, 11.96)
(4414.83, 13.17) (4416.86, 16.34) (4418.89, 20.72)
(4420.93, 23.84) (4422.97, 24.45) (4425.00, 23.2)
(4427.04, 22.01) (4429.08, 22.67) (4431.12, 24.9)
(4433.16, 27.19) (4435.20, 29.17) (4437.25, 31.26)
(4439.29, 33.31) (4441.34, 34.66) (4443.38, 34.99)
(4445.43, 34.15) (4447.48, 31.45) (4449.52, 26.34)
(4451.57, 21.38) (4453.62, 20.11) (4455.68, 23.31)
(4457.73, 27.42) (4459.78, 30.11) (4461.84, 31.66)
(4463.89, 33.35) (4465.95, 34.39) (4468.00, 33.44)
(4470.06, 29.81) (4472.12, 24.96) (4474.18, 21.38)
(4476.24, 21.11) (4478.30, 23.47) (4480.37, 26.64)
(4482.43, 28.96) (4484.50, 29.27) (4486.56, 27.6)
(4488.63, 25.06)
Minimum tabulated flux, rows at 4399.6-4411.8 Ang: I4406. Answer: 11.26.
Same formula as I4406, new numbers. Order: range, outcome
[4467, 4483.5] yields 21.11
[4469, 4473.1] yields 24.96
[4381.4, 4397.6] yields 25.15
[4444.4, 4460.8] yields 20.11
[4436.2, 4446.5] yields 31.26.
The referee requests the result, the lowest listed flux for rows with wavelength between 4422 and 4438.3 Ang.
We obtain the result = 22.01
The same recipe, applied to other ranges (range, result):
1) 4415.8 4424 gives 16.34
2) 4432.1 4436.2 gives 27.19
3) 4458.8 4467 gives 30.11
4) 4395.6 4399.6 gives 24.95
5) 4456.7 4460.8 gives 27.42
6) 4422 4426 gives 23.2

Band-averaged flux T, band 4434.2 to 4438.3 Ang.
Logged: 30.2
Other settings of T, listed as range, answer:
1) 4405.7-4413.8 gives 11.7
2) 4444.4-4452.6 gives 28.3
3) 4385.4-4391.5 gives 27.4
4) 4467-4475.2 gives 27.4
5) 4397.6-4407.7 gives 18.7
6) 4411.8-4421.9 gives 17.2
